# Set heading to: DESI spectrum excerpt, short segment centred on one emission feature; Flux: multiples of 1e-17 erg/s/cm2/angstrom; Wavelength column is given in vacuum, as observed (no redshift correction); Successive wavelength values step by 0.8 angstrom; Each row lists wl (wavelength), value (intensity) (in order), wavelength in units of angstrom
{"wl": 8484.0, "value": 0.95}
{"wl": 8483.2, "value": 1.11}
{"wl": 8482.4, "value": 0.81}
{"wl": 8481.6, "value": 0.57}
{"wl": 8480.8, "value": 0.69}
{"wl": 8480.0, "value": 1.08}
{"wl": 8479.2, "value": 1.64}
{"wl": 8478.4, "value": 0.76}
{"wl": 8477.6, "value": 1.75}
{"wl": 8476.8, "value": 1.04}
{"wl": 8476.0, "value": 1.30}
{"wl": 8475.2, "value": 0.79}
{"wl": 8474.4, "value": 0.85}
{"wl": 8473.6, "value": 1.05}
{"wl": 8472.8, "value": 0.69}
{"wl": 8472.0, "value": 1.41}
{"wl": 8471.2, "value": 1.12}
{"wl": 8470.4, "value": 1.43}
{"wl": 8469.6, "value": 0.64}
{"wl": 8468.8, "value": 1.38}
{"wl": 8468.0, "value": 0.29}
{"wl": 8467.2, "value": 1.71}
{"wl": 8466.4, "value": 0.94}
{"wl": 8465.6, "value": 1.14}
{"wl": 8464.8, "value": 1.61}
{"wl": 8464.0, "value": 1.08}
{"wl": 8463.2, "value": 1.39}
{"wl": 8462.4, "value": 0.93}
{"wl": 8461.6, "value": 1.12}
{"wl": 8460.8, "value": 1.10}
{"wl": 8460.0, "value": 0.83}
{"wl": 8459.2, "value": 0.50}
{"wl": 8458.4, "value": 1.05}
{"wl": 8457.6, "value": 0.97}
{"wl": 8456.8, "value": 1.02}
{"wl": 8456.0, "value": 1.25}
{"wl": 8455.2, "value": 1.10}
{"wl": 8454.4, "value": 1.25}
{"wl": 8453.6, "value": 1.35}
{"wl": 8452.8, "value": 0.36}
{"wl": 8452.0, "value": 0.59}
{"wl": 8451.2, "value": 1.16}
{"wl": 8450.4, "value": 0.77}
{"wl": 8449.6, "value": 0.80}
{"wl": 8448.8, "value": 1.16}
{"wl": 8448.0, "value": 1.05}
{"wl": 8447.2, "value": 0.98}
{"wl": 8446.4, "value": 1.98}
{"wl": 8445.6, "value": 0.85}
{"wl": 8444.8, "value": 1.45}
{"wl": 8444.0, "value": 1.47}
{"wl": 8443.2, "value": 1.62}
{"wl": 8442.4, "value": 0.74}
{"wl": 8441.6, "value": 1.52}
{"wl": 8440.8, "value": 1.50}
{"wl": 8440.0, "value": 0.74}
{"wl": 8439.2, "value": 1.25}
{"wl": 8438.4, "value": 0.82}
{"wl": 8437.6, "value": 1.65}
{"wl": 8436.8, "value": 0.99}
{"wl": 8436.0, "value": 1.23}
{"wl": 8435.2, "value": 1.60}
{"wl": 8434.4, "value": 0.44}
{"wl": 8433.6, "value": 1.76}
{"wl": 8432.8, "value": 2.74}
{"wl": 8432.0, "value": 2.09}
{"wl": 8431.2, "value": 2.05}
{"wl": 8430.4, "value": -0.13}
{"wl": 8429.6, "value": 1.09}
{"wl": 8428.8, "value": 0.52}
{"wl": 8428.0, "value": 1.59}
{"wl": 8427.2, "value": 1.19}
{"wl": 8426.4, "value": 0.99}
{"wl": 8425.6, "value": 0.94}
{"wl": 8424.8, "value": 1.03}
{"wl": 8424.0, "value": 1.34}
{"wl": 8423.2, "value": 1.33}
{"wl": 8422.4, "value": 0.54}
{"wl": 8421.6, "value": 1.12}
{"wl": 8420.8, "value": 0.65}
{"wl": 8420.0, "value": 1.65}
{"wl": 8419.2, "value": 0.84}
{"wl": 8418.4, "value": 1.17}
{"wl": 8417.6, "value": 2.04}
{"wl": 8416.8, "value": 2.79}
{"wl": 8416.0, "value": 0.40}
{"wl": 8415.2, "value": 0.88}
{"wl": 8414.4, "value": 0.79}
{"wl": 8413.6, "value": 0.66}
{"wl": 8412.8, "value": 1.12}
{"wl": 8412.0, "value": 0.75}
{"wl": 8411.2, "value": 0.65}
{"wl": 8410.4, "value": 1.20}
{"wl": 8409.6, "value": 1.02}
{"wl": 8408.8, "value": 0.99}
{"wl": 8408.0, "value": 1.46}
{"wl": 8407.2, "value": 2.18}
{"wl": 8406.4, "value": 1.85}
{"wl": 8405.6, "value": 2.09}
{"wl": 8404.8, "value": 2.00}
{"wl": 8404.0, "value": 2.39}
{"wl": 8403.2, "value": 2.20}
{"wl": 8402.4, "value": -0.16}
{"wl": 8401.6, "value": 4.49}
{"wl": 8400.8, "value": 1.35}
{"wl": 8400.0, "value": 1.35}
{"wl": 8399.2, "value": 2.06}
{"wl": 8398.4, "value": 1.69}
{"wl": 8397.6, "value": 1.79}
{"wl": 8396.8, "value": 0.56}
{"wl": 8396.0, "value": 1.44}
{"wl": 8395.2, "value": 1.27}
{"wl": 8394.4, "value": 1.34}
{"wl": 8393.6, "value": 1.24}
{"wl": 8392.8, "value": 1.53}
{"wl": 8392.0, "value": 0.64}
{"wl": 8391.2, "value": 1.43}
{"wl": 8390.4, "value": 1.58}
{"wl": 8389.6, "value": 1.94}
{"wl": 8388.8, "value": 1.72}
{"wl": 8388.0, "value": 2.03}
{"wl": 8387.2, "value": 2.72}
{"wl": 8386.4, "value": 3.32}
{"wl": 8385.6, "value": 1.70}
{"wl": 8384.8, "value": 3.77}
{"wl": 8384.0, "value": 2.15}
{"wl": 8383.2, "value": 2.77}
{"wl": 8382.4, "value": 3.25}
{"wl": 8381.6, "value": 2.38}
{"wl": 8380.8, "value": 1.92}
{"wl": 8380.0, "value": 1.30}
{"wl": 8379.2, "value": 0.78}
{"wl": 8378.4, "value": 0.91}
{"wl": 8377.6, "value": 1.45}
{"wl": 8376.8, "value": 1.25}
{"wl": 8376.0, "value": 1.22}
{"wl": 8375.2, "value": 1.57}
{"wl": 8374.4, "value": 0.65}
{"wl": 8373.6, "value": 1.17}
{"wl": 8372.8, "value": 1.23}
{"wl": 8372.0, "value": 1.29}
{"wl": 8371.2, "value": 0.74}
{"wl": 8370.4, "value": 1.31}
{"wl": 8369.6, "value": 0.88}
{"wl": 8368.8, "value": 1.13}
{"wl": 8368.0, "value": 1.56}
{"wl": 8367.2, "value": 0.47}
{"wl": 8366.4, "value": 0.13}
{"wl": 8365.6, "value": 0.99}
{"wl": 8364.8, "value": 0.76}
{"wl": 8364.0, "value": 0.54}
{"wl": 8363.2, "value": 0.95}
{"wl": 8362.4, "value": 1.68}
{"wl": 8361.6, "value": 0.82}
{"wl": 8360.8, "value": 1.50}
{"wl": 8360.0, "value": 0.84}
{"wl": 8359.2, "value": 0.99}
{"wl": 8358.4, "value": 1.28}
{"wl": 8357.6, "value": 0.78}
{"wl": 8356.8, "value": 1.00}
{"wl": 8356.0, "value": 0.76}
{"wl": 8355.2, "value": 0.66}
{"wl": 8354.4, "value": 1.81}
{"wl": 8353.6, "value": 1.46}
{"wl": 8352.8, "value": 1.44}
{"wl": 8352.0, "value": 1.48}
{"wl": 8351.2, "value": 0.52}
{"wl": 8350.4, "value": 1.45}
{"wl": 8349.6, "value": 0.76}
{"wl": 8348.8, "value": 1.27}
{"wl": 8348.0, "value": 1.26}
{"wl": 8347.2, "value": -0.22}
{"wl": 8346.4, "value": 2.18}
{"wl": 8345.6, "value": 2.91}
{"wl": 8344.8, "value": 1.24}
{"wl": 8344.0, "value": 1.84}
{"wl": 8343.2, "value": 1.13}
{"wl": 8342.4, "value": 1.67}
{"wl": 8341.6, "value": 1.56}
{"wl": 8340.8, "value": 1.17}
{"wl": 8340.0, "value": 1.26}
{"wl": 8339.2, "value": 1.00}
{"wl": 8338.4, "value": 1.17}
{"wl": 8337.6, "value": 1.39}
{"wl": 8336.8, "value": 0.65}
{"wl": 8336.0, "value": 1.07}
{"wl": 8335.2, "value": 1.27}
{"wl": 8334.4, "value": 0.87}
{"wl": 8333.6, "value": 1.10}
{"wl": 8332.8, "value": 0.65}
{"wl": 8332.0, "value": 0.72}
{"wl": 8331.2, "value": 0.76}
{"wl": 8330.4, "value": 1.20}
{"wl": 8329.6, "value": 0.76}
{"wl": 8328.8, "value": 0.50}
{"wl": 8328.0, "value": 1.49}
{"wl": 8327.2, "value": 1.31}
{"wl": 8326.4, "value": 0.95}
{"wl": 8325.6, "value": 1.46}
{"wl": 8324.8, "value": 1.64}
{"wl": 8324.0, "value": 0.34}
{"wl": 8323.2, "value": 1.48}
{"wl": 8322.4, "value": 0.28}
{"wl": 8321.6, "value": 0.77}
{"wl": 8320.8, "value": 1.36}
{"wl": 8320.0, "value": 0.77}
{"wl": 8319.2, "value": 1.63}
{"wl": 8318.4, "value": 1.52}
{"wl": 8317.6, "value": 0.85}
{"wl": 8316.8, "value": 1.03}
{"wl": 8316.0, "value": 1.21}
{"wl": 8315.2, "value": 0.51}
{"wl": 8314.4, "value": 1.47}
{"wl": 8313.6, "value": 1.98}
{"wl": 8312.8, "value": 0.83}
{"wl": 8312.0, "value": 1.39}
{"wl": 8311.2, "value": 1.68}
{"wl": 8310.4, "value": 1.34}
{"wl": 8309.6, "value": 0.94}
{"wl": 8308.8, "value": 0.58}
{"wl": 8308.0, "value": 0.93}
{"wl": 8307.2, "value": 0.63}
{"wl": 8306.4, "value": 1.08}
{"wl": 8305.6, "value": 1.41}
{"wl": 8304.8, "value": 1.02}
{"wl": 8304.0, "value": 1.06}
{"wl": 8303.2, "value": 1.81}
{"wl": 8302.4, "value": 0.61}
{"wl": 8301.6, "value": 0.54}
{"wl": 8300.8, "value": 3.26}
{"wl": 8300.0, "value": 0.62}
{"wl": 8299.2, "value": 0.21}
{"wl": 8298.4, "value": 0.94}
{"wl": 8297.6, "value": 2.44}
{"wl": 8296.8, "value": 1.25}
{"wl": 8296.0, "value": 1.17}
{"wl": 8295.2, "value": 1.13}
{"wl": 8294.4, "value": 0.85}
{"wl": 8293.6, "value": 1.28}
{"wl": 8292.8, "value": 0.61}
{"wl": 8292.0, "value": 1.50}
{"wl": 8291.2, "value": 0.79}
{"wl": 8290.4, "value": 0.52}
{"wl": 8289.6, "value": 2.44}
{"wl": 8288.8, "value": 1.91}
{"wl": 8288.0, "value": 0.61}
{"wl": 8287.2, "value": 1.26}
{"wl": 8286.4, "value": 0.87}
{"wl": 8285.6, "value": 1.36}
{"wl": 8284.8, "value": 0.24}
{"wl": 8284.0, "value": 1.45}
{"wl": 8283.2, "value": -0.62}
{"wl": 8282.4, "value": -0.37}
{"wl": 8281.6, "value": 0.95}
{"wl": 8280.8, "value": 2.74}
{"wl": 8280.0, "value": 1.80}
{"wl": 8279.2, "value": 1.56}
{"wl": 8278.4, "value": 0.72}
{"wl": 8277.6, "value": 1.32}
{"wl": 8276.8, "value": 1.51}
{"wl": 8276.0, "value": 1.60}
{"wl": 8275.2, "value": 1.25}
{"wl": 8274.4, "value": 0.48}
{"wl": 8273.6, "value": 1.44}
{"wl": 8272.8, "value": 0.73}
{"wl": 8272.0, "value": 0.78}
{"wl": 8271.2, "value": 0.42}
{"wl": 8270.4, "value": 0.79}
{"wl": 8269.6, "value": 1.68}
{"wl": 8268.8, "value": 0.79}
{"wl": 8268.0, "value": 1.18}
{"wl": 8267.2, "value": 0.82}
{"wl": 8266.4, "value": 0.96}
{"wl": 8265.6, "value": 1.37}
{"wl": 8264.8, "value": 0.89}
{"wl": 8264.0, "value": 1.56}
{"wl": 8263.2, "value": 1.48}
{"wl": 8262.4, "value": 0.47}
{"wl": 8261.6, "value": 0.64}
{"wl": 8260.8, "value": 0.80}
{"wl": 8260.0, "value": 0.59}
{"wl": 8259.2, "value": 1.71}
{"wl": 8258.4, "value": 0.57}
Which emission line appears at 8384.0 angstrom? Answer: [S II]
